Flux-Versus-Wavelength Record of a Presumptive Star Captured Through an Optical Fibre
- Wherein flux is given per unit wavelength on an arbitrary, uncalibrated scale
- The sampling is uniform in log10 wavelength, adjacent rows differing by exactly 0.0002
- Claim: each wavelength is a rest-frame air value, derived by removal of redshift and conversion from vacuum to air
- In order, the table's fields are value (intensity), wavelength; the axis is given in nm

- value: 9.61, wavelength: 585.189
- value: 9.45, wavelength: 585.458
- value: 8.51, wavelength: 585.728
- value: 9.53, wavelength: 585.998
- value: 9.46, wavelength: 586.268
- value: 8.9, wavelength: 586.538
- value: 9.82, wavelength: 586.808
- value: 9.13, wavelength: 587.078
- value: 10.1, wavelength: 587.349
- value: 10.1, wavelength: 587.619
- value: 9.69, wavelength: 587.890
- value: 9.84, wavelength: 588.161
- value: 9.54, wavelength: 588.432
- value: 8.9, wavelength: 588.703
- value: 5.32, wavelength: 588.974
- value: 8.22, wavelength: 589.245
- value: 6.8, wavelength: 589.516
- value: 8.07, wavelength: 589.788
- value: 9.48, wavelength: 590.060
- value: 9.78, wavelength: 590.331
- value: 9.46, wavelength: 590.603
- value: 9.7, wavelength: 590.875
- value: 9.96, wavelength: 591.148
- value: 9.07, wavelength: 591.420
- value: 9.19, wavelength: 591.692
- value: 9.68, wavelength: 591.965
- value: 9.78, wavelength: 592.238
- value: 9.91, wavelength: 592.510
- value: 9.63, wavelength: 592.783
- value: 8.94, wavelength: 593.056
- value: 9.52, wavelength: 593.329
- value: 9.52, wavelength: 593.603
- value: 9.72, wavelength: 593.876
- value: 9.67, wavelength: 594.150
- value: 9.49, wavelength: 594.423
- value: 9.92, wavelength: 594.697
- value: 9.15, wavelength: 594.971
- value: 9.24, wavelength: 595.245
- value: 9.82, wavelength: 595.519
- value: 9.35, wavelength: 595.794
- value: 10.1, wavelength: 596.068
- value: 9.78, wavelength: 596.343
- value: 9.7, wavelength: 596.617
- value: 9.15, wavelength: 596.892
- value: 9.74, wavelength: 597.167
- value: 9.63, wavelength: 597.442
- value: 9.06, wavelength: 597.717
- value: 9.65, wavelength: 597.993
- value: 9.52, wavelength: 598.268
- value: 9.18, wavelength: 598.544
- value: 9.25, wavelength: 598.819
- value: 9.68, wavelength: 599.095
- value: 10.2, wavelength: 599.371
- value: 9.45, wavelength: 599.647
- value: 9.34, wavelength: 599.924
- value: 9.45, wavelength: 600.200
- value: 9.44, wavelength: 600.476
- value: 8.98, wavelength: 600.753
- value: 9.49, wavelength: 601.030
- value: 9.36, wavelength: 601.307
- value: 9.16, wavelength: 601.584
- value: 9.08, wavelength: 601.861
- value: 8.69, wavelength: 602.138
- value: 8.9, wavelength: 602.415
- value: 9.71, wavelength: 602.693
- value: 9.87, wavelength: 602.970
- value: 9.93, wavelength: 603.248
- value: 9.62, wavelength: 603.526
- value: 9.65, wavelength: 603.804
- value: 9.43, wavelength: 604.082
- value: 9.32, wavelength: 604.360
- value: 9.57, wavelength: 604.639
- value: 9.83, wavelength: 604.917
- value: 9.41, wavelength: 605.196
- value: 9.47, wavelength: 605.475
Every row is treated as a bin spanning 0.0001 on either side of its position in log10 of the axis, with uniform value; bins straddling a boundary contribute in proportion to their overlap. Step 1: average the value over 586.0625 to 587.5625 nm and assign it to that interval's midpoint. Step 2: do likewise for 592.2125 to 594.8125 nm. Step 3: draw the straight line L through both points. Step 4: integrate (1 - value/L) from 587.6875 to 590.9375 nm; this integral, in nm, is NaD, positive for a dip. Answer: 0.276 nm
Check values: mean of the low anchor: 9.52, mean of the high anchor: 9.6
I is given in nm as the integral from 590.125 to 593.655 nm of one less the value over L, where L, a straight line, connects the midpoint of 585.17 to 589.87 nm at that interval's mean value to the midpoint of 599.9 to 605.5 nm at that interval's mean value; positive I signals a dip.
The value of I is -0.18 nm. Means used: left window 8.94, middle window 9.55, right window 9.42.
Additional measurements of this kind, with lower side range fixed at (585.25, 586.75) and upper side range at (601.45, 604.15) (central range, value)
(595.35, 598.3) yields -0.08 nm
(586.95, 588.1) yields -0.06 nm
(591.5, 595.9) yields -0.10 nm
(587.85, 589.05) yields 0.07 nm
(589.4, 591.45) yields 0.05 nm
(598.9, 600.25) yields -0.04 nm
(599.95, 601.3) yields 0.01 nm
